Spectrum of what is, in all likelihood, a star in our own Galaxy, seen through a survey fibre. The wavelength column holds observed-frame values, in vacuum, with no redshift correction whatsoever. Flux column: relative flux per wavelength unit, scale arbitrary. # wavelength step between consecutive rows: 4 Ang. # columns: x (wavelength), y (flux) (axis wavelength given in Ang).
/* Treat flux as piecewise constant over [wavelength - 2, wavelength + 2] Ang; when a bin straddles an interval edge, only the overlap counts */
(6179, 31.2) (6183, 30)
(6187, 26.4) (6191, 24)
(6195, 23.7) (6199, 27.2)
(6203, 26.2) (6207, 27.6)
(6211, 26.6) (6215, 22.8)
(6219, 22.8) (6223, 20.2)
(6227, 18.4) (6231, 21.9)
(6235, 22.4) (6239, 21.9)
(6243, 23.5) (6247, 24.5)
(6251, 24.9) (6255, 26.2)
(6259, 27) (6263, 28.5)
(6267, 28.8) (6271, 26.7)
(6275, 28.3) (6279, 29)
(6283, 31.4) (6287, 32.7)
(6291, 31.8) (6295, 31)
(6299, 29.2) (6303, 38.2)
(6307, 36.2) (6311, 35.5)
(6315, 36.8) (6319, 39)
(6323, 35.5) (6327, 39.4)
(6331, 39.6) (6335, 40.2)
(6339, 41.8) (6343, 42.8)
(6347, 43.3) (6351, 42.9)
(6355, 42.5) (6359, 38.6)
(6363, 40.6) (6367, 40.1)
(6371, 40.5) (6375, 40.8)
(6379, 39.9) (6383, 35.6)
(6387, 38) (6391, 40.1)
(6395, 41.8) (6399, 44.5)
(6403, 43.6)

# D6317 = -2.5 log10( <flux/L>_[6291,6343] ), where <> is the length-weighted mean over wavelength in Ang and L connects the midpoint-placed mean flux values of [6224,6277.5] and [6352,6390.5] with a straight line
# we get -0.12 mag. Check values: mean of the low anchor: 24.8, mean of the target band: 36.9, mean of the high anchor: 39.7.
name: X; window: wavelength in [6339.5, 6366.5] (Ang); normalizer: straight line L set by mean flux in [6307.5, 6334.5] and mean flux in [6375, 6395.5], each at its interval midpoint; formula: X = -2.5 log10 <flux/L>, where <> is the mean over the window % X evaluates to -0.09 mag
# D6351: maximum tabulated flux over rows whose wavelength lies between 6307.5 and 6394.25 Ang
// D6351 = 43.3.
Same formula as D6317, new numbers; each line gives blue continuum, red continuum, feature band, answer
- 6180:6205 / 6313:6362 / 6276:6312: 0.112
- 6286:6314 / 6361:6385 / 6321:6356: -0.113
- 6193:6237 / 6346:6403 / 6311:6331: -0.080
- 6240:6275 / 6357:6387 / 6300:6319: -0.137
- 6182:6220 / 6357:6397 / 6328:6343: -0.125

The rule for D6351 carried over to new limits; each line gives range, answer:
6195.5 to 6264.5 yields 28.5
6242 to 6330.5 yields 39.4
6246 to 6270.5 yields 28.8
